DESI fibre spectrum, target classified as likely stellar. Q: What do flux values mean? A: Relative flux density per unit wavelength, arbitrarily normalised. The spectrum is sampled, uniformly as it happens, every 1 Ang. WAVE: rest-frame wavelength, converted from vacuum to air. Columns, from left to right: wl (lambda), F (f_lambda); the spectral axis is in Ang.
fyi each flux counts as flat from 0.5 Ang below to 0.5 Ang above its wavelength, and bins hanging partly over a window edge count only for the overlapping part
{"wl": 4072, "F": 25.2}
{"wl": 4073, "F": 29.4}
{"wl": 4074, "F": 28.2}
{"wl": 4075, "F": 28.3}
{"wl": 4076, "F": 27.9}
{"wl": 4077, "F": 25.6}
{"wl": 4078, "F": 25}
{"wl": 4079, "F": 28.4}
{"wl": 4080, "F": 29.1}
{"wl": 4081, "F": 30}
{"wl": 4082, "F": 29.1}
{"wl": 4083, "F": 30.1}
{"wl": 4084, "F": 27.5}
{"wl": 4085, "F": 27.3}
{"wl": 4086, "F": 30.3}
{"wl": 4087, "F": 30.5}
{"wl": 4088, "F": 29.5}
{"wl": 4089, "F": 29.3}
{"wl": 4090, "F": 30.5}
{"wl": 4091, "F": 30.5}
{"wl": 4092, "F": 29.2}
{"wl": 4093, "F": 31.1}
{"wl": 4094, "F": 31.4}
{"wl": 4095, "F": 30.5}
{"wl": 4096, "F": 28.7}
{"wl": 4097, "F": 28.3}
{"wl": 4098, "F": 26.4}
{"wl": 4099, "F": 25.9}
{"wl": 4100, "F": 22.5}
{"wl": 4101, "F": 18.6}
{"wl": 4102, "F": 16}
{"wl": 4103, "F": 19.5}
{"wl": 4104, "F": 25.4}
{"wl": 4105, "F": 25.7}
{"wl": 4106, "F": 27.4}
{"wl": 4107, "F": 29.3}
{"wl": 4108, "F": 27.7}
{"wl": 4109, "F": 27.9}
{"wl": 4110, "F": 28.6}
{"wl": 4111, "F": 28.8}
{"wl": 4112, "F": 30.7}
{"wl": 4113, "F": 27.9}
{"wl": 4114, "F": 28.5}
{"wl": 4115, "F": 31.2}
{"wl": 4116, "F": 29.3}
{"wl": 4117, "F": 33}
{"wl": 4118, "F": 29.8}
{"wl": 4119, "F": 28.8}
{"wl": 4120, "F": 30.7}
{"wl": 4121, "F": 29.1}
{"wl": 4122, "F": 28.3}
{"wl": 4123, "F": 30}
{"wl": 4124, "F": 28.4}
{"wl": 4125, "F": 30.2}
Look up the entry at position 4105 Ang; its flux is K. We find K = 25.7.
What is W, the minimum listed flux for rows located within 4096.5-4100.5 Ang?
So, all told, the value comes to 22.5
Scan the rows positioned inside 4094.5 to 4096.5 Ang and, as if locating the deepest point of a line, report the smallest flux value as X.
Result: 28.7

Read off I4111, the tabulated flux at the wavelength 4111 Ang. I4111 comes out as 28.8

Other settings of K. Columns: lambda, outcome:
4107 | 29.3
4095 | 30.5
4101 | 18.6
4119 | 28.8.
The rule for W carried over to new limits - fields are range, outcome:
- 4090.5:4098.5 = 26.4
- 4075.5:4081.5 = 25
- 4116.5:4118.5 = 29.8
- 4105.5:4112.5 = 27.4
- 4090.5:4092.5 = 29.2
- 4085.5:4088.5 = 29.5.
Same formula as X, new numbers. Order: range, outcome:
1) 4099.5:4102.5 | 16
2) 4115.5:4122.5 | 28.3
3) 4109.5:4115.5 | 27.9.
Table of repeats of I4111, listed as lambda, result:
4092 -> 29.2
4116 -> 29.3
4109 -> 27.9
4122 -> 28.3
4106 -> 27.4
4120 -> 30.7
